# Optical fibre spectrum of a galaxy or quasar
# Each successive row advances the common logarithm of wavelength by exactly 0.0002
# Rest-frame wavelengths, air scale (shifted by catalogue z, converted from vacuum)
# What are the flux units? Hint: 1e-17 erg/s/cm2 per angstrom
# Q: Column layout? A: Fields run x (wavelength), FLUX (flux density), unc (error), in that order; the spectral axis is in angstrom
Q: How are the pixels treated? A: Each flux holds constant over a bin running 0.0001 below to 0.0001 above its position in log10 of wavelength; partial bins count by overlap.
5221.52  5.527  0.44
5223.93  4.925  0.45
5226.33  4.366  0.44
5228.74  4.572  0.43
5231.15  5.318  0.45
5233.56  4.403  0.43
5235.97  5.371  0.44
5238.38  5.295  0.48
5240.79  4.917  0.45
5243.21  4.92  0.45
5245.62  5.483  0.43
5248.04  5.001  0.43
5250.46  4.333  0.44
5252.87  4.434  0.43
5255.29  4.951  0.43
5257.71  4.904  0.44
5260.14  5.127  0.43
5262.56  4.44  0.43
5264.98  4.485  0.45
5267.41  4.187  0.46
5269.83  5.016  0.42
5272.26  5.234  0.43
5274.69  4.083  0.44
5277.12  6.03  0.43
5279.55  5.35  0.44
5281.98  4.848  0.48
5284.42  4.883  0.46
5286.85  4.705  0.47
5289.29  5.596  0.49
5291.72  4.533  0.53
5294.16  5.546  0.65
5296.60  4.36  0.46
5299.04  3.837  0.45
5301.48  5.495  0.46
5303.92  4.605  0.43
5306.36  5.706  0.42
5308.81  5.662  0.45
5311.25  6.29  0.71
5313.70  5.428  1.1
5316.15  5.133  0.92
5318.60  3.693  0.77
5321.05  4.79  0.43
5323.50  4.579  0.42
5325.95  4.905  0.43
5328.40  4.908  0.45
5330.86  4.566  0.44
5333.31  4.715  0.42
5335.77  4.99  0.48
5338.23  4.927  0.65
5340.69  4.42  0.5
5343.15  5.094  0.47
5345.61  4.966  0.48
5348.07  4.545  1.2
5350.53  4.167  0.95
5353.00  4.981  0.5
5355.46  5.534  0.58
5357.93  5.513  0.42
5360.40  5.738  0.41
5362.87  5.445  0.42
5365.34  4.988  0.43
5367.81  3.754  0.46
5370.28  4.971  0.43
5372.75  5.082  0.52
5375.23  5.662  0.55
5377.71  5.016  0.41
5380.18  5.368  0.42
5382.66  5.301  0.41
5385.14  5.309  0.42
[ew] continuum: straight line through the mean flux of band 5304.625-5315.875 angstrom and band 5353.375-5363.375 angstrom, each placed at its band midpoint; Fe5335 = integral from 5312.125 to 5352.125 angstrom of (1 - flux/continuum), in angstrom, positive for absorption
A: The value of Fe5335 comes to 6.02 angstrom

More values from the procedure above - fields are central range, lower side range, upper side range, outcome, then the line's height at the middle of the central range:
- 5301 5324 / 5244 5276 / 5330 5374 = -1.4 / 4.84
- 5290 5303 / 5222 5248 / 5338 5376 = 0.5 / 4.98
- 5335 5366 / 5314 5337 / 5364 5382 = -1.0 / 4.87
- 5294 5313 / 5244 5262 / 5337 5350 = -1.4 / 4.81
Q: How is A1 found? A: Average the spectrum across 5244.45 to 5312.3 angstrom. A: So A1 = 4.97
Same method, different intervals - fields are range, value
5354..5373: 5.13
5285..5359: 4.94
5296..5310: 4.97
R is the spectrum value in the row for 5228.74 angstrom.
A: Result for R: 4.572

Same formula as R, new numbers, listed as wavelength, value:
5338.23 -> 4.927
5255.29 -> 4.951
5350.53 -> 4.167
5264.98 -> 4.485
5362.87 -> 5.445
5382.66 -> 5.301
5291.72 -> 4.533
